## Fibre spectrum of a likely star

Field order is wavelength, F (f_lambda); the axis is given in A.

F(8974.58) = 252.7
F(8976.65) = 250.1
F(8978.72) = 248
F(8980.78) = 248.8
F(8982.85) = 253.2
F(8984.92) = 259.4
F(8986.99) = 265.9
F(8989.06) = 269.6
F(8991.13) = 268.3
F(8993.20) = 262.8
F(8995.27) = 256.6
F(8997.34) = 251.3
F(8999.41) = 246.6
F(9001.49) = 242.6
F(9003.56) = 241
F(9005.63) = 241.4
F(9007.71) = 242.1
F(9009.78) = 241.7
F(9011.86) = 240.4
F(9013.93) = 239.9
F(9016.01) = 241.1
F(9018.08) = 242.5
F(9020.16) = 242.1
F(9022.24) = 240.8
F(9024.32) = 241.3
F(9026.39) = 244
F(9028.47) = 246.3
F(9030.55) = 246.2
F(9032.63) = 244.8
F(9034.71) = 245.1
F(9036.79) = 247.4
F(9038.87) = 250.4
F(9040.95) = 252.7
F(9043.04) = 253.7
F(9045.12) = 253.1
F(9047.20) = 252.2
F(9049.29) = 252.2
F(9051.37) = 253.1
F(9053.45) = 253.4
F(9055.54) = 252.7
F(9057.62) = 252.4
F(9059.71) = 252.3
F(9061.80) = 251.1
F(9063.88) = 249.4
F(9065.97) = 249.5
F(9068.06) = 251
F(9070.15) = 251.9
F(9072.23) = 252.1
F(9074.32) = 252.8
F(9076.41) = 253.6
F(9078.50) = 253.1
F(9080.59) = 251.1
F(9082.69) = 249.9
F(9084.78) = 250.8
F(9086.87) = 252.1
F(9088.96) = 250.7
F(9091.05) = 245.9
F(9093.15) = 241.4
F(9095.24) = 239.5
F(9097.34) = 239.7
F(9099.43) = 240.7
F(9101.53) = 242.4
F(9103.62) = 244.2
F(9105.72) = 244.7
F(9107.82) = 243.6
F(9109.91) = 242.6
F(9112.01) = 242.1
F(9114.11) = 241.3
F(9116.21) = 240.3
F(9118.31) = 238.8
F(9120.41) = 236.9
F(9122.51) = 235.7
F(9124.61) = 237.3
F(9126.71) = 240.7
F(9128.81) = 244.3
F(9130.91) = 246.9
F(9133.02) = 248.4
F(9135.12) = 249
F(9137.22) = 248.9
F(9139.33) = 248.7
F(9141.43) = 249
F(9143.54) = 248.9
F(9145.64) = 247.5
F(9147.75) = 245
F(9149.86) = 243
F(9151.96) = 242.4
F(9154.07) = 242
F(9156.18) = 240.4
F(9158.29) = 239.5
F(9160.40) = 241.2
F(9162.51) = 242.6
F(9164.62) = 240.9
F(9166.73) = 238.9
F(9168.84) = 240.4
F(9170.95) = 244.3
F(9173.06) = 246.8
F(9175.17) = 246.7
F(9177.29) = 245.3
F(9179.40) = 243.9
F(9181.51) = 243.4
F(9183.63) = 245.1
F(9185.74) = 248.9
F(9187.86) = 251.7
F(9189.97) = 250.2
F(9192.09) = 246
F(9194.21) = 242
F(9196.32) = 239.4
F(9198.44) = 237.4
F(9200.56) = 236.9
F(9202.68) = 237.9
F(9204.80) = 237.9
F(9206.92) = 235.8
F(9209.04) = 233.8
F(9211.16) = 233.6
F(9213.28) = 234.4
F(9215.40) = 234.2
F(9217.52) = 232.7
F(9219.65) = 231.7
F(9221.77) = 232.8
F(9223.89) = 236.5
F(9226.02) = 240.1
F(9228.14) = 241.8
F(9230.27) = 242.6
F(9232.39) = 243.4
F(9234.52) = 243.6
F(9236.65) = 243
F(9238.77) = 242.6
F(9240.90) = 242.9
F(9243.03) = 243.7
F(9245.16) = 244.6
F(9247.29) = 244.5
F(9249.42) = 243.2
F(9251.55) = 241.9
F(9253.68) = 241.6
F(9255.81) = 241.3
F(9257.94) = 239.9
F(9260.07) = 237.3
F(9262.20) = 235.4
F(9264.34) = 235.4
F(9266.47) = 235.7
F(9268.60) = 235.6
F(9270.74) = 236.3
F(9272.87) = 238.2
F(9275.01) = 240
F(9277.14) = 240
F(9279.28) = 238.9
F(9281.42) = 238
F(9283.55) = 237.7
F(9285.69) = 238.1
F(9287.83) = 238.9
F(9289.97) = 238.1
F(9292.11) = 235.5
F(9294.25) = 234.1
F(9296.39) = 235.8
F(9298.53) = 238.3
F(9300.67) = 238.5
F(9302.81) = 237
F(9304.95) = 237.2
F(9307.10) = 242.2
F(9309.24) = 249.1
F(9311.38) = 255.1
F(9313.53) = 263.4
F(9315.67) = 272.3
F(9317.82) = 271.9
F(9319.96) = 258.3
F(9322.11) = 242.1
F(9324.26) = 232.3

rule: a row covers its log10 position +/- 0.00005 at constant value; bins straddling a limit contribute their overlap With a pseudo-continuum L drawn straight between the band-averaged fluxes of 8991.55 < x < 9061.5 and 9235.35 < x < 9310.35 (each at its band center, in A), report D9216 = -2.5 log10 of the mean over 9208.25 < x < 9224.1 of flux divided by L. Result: 0.04 mag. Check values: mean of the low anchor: 248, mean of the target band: 234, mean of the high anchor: 239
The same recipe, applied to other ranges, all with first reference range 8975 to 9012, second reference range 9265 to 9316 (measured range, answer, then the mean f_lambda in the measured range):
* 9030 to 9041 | 0.013 mag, 247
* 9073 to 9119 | 0.011 mag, 246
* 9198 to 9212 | 0.036 mag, 236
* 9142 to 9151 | 0.000 mag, 246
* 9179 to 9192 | -0.011 mag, 247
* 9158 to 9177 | 0.013 mag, 243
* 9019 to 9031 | 0.033 mag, 243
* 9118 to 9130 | 0.035 mag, 239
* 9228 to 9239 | 0.001 mag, 243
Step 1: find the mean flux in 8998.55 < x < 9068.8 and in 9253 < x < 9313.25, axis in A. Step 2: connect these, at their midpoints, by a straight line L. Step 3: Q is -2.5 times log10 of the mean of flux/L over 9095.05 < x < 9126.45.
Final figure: 0.02 mag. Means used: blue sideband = 247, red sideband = 239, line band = 241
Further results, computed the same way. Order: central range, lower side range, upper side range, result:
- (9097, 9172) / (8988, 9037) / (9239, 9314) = 0.00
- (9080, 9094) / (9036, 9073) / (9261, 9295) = 0.00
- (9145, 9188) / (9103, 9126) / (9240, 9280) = -0.01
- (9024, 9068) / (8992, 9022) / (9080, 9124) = -0.02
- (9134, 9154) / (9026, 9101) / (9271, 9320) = 0.00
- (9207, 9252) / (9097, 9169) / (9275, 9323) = 0.02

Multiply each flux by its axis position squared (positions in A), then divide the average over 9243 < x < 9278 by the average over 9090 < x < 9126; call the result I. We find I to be 1.03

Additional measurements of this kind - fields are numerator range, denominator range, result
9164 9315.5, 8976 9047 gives 1.02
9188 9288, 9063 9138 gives 1.00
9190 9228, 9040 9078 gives 0.97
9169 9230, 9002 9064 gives 1.01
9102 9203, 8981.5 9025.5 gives 1.01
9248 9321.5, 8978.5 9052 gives 1.03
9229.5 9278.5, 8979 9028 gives 1.02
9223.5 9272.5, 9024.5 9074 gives 1.00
